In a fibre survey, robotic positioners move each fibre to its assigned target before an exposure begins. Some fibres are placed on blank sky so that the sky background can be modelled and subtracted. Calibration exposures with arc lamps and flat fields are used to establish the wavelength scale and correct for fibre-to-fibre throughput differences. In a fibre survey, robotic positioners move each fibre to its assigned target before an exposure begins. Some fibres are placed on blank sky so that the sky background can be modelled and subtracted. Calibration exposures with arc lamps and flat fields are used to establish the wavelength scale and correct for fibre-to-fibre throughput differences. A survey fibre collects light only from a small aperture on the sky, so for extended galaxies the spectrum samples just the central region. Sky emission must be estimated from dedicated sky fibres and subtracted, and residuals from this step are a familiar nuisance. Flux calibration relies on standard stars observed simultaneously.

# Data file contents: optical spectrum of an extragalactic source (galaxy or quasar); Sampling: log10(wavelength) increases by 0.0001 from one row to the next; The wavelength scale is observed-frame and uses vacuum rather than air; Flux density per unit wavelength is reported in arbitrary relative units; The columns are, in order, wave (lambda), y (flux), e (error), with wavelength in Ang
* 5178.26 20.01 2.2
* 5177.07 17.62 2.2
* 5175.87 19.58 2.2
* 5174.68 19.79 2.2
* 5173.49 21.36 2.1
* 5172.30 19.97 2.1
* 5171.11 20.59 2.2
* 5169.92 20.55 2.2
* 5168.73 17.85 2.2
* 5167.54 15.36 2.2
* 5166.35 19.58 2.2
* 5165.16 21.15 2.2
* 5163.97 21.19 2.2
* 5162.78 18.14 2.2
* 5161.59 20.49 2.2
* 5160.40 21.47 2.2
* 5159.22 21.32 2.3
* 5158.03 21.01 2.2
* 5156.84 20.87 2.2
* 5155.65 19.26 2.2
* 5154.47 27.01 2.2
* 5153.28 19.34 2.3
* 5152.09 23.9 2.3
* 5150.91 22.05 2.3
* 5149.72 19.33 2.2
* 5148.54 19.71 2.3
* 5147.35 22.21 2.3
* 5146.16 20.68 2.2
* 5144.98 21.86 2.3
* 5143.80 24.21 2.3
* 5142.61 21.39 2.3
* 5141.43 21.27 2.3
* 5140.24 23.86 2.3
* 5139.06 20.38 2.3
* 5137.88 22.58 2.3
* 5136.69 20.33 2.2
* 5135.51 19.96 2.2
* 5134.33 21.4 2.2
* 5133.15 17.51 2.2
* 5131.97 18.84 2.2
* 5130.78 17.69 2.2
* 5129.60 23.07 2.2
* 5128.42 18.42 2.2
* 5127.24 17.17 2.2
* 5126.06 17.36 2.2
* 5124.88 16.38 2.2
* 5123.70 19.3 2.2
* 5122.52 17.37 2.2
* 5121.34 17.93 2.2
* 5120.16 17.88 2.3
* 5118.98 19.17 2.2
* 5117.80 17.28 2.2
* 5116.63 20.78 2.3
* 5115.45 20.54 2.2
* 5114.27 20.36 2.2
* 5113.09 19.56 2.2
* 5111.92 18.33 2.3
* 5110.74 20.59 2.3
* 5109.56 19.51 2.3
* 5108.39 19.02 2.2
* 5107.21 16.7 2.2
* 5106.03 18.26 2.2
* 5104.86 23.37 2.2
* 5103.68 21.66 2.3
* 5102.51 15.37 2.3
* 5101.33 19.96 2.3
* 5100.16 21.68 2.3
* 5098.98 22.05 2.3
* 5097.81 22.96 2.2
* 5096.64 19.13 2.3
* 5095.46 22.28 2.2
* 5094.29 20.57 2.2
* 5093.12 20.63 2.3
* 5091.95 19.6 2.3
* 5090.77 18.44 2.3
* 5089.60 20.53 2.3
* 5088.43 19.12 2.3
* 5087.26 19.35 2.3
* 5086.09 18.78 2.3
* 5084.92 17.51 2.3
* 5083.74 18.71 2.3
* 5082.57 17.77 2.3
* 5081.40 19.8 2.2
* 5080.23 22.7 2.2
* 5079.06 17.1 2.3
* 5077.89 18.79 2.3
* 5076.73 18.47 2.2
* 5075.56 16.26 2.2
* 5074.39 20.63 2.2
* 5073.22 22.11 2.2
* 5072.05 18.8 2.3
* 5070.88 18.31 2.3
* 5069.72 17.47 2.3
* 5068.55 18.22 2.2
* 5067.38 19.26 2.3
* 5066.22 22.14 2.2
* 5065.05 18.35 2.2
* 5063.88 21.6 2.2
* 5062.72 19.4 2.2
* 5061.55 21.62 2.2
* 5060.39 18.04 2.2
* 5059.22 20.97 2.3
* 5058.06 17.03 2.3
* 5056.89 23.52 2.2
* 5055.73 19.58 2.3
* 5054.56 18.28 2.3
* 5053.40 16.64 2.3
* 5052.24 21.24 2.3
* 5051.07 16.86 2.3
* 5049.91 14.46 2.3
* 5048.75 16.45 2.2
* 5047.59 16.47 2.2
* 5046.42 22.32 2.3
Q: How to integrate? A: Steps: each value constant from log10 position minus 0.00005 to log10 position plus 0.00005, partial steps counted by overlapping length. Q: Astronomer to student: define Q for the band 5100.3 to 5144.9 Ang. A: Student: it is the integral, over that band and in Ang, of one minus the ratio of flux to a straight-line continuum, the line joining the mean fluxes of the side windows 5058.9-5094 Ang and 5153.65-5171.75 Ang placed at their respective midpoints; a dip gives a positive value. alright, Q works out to 0.6 Ang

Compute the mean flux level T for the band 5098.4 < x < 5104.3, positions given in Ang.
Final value 20.1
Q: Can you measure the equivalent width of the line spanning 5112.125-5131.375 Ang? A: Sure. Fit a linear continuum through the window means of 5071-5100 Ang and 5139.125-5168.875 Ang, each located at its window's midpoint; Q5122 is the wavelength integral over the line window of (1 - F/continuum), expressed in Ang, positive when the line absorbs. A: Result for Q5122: 1.53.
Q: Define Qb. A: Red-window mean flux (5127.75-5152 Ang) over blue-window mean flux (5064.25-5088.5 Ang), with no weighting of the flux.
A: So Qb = 1.10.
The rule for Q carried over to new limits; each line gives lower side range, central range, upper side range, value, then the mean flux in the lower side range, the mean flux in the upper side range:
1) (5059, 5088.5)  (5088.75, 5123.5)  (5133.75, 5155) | 1.2 Ang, 19.3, 21.7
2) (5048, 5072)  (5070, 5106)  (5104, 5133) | -1.4 Ang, 19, 19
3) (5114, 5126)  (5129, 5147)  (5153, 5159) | -0.8 Ang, 18.6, 21.6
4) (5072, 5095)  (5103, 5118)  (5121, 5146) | 0.0 Ang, 19.3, 20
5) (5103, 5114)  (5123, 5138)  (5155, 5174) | 0.5 Ang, 19.7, 20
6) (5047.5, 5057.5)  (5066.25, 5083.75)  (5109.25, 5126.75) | -0.6 Ang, 18.3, 18.8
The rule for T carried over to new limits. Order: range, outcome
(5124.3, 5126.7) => 16.9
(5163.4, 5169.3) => 19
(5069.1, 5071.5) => 17.9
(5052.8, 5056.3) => 18.2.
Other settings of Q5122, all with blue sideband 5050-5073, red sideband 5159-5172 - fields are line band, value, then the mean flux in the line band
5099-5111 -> -0.1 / 19.7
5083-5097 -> -0.1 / 19.5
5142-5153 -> -1.1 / 21.6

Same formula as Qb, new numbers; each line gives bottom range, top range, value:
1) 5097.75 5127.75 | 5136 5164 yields 1.12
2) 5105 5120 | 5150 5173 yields 1.07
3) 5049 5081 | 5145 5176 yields 1.07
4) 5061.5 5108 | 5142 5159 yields 1.10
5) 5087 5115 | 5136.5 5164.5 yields 1.07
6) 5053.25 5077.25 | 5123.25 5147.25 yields 1.04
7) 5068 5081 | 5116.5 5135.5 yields 0.98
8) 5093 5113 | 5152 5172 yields 1.02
